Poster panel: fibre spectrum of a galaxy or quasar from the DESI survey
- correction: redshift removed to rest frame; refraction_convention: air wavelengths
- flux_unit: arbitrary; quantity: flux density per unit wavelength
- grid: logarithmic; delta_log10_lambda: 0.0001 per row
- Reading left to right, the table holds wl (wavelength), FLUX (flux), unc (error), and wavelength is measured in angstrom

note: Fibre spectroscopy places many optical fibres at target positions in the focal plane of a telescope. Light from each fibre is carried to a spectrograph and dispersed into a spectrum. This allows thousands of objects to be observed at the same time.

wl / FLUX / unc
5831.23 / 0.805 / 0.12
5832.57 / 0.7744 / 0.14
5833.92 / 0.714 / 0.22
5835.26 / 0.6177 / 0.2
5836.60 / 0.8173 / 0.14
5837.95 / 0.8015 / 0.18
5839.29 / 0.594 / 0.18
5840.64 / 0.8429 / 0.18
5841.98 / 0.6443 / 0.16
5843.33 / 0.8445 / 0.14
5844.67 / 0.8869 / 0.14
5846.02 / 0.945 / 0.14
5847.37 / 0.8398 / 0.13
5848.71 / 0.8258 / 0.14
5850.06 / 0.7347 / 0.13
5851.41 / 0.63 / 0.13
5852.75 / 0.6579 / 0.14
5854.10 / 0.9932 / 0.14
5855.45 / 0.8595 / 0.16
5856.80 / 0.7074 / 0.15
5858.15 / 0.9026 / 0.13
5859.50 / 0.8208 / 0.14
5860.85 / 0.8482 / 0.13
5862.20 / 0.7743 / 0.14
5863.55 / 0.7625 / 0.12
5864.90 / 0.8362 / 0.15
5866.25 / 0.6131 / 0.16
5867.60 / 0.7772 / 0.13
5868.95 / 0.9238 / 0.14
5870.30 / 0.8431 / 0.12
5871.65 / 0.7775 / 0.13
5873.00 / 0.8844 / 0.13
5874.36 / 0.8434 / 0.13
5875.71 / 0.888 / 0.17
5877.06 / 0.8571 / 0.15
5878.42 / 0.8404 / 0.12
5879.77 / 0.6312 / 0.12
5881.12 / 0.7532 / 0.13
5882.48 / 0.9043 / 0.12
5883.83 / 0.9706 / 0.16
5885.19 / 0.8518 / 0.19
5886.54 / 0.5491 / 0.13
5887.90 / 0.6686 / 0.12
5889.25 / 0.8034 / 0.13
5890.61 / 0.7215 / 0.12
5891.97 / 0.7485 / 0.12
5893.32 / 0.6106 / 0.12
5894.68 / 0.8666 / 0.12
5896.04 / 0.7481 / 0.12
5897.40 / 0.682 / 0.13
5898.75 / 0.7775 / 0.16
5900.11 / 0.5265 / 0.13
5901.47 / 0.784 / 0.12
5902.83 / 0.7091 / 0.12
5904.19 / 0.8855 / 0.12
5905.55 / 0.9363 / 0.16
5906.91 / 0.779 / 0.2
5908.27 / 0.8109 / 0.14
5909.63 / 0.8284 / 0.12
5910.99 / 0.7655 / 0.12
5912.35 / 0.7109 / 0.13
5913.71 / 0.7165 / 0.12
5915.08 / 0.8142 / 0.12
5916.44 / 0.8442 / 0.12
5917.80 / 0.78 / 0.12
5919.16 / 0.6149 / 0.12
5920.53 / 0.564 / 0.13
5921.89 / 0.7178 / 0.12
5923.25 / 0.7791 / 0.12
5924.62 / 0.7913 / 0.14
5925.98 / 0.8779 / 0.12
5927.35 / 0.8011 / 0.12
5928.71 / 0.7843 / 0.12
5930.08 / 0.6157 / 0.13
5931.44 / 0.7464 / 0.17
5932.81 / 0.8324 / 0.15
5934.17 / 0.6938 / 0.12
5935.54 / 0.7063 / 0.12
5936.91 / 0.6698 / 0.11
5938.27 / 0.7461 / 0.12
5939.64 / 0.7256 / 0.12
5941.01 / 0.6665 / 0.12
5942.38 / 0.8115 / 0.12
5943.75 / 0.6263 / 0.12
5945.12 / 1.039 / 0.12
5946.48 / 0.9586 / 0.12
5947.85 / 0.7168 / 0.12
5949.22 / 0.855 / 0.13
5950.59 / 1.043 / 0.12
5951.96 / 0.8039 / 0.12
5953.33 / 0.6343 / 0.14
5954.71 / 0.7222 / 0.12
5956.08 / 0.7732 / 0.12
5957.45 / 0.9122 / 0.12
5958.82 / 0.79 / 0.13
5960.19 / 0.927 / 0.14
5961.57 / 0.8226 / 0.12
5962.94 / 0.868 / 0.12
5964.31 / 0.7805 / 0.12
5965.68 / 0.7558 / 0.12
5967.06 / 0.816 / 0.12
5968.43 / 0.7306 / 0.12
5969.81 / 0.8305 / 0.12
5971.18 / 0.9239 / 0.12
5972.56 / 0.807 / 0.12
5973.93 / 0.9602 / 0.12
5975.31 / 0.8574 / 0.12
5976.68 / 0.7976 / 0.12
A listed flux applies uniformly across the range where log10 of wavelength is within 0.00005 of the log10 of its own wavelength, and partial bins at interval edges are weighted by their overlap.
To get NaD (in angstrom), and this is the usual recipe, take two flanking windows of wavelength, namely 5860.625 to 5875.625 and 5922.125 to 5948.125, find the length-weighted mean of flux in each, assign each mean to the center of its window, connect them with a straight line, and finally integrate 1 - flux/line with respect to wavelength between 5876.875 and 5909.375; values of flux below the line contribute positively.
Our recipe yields 1.1 angstrom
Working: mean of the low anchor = 0.81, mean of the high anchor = 0.768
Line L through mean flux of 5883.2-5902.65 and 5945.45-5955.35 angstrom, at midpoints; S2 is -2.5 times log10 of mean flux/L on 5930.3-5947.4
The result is 0.06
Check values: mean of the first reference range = 0.735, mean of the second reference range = 0.827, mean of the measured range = 0.764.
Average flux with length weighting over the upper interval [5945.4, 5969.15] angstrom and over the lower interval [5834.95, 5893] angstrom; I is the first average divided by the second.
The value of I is 1.04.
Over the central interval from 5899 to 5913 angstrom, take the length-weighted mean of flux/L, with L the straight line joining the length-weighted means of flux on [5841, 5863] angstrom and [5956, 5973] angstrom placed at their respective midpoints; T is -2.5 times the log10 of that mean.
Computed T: 0.06 mag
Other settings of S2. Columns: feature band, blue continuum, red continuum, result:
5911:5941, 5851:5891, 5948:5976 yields 0.109 mag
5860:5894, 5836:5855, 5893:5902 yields -0.059 mag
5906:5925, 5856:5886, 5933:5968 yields 0.073 mag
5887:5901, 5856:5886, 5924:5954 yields 0.131 mag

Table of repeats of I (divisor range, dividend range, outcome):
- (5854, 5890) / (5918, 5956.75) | 0.94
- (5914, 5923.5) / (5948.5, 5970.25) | 1.12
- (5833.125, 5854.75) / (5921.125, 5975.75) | 1.03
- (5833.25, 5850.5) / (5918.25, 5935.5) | 0.94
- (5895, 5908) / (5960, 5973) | 1.08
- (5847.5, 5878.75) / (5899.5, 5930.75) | 0.94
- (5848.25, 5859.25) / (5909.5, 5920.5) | 0.94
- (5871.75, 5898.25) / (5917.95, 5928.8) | 0.95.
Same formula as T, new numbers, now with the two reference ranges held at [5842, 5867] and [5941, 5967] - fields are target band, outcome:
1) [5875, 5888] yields 0.011 mag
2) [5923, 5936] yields 0.071 mag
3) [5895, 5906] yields 0.074 mag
